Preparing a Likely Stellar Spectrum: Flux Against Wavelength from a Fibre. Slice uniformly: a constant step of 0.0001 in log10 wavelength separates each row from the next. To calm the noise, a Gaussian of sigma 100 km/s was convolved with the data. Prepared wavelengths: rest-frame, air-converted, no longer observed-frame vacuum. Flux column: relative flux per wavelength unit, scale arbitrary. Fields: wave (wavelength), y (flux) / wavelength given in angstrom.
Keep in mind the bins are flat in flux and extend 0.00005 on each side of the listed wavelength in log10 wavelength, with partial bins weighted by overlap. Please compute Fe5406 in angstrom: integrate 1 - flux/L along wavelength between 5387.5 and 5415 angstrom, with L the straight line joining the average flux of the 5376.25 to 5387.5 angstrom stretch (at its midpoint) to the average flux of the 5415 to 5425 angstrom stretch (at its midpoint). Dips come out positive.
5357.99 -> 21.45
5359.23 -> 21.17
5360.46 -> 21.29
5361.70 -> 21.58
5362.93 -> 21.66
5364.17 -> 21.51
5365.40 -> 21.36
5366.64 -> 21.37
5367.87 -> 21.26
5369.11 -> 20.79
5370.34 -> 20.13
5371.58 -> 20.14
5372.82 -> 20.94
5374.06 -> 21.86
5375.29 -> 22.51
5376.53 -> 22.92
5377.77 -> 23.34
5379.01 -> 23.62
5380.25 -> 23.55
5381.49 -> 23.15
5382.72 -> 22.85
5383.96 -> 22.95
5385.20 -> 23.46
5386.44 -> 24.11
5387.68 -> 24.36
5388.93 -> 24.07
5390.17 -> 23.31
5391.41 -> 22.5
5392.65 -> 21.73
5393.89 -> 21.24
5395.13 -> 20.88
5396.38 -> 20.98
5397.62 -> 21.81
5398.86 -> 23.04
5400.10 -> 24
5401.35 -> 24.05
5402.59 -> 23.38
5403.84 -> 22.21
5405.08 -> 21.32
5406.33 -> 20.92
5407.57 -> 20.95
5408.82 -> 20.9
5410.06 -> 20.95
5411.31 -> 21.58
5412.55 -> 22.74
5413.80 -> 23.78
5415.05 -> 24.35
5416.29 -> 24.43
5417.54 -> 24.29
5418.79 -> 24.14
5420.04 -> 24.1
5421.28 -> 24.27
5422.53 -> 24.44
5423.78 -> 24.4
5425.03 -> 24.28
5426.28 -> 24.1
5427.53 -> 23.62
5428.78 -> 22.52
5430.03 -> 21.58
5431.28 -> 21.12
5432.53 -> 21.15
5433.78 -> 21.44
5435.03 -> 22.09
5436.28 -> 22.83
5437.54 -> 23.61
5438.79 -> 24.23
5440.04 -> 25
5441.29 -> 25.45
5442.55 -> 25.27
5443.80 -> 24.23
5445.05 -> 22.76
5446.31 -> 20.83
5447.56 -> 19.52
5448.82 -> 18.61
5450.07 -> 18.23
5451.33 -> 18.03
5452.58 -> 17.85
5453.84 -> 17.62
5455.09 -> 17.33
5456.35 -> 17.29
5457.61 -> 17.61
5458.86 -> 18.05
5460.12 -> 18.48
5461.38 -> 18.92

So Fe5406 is 1.8 angstrom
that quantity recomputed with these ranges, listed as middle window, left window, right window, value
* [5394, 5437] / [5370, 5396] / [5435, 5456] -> -1.6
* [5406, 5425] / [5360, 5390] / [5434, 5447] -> -0.1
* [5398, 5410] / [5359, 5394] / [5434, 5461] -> -0.3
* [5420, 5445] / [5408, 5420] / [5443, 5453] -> -2.3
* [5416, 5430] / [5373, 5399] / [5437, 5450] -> -0.7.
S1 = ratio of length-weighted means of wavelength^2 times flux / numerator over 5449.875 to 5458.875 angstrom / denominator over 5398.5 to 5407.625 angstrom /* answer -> 0.80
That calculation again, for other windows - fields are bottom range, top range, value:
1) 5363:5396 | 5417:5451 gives 1.05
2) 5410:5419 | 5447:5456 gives 0.79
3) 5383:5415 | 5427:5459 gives 0.95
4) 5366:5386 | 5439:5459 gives 0.94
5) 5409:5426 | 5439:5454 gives 0.91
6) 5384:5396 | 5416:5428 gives 1.07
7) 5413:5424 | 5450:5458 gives 0.74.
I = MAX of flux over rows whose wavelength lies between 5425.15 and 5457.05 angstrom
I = 25.45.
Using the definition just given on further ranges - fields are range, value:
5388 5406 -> 24.07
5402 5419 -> 24.43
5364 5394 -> 24.36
